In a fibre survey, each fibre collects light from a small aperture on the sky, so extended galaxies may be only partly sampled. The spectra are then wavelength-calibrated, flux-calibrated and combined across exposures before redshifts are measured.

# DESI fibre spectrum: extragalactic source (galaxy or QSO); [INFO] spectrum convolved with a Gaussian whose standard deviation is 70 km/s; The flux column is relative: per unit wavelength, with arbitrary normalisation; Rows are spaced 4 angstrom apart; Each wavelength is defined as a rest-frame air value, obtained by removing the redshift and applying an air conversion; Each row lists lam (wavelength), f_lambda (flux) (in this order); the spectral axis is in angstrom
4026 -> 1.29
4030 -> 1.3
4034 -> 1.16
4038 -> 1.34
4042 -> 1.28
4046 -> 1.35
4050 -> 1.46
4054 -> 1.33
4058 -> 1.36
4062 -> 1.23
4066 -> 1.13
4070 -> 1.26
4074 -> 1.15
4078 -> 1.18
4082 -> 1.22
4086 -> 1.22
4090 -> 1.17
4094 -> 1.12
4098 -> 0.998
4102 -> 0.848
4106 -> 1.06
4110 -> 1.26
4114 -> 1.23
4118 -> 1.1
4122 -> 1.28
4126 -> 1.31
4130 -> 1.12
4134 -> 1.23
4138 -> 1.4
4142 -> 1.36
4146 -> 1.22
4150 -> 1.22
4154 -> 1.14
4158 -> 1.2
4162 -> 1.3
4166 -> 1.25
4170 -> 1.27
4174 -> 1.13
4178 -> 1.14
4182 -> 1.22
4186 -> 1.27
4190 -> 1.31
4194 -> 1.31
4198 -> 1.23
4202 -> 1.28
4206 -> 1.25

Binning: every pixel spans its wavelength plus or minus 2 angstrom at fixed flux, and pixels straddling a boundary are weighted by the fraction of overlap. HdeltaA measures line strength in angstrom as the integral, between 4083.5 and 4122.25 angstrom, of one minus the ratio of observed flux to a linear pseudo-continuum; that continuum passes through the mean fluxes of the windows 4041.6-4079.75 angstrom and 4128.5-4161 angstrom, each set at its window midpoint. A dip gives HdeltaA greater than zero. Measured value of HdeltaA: 4.12 angstrom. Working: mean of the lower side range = 1.27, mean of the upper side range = 1.24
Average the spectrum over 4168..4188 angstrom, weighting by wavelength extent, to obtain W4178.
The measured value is 1.21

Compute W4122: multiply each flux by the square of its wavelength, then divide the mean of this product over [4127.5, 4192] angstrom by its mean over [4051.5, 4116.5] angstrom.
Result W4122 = 1.1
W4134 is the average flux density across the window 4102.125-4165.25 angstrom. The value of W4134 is 1.22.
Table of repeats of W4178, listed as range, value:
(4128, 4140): 1.25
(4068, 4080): 1.2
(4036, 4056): 1.35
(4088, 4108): 1.04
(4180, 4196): 1.28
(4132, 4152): 1.29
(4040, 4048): 1.31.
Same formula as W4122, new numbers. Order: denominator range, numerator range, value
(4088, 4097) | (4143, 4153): 1.12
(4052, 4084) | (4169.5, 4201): 1.06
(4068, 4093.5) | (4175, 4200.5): 1.10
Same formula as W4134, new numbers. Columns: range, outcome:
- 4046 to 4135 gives 1.2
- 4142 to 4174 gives 1.23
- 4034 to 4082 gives 1.27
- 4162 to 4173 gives 1.26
